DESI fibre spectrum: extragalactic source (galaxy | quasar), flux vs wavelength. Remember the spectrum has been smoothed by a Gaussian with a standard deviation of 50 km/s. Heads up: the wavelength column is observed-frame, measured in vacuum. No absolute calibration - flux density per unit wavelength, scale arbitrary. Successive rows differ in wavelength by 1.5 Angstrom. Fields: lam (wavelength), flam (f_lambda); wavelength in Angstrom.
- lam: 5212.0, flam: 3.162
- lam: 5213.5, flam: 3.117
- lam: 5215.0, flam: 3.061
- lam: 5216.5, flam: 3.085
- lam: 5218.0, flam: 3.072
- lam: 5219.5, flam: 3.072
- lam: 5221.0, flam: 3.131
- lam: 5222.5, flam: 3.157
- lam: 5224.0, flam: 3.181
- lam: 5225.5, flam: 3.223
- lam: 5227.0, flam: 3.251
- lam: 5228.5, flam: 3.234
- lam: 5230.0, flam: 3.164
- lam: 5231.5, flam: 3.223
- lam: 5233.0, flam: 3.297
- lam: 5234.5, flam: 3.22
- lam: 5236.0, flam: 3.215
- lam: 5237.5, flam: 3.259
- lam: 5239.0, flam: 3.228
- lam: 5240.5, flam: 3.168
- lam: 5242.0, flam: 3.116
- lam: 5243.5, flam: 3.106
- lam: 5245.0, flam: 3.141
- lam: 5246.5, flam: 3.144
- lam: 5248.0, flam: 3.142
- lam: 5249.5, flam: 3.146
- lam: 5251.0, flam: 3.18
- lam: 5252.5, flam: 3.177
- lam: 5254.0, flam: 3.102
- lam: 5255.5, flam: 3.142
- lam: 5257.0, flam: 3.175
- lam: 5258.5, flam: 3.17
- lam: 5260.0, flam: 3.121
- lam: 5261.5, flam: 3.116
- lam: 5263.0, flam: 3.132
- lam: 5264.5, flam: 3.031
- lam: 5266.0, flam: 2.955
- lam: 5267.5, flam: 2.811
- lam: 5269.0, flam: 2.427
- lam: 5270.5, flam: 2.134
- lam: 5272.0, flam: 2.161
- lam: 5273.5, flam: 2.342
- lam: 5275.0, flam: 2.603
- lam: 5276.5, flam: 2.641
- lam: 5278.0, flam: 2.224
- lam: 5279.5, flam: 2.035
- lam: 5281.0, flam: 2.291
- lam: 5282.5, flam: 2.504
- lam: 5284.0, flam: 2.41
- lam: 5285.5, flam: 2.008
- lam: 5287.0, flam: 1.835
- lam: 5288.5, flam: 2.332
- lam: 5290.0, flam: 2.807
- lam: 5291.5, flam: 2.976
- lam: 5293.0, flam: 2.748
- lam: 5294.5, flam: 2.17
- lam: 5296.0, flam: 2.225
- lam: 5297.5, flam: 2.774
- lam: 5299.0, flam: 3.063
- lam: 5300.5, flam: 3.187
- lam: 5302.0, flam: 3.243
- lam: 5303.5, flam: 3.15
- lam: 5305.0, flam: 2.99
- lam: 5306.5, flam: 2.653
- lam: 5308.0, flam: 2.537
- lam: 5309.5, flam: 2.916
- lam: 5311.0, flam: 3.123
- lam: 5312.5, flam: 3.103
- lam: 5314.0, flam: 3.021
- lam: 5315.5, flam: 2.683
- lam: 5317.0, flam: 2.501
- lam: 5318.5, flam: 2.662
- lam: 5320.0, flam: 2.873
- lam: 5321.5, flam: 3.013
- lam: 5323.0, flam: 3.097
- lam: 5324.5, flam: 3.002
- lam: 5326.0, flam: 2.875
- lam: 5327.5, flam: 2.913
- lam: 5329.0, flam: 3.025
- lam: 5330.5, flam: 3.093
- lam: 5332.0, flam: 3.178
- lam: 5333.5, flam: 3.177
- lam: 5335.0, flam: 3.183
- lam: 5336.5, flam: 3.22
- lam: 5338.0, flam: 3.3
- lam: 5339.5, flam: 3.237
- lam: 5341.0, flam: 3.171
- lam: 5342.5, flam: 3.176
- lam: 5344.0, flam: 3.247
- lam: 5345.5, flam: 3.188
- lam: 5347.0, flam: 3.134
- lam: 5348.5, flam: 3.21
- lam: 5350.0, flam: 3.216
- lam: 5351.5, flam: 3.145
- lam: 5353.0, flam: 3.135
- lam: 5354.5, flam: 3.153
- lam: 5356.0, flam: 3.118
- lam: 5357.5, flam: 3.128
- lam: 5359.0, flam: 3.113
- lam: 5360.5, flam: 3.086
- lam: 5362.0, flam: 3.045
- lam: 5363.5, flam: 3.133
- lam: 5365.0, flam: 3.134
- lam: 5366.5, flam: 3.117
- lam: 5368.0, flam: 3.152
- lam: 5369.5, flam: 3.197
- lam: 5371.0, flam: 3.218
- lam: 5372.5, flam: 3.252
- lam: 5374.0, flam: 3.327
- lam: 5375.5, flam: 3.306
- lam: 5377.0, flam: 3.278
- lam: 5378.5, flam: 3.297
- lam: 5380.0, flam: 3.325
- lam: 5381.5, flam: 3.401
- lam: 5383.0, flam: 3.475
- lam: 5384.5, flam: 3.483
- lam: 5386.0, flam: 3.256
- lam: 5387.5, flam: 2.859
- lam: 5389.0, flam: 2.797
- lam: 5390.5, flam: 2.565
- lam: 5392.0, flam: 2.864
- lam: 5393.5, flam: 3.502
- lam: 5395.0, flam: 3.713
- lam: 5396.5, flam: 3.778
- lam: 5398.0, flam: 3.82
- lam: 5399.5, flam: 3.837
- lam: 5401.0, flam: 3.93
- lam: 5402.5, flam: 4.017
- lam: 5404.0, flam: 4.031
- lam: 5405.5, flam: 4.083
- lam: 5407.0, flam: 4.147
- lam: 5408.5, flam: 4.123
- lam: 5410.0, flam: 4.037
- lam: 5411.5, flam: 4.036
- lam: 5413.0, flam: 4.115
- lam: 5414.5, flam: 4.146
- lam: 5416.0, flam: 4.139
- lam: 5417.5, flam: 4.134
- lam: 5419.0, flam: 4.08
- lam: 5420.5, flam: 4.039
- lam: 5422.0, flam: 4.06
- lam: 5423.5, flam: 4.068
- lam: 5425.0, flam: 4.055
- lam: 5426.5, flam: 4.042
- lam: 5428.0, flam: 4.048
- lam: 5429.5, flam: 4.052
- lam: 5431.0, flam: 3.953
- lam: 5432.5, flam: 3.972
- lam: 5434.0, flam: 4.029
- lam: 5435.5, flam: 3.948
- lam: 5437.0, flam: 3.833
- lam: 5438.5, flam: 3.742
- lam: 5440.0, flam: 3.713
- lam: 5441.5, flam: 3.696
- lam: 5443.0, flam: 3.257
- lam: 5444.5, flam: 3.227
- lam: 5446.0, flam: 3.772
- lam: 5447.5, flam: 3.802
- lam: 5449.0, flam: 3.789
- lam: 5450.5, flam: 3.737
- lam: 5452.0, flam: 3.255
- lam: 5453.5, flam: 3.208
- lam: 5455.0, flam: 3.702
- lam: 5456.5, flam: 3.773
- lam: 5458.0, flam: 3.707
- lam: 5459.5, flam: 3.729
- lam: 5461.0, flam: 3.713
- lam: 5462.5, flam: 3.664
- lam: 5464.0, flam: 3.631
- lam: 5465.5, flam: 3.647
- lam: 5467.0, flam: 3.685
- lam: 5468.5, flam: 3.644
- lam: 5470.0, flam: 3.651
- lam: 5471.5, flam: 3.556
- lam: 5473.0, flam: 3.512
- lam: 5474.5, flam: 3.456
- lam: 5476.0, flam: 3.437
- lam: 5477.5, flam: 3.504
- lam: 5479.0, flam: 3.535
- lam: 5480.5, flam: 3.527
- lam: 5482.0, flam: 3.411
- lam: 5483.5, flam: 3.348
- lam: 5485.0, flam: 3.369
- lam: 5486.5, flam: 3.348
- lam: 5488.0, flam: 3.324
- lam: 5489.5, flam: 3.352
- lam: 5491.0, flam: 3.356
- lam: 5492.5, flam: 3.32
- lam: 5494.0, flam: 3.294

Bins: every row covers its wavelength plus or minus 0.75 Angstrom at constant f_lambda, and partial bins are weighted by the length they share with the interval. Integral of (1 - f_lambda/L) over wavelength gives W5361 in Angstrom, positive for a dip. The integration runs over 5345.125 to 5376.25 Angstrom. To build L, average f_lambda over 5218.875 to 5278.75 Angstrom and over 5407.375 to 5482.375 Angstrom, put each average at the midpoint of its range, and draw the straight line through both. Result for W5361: 2.5 Angstrom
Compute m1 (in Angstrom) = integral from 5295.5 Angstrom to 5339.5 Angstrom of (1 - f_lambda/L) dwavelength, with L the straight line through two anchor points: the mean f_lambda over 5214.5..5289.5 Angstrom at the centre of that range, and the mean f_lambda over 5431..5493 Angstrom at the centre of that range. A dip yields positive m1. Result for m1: 2.1 Angstrom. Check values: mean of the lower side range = 2.9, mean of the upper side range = 3.59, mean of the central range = 2.97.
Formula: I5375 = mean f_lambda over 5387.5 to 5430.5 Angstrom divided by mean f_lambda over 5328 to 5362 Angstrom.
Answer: 1.2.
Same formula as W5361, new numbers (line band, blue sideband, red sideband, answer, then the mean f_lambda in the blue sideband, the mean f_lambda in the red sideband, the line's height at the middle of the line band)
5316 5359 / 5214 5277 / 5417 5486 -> 3.3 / 3.04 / 3.71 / 3.34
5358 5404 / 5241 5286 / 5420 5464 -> 1.6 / 2.8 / 3.77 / 3.44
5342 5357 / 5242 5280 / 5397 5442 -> 1.4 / 2.86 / 4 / 3.5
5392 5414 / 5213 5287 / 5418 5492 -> -2.7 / 2.93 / 3.67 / 3.48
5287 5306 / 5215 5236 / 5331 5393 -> 2.4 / 3.17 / 3.17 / 3.17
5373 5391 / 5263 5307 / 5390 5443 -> 1.7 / 2.59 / 3.89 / 3.55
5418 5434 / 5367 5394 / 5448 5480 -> -2.9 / 3.19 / 3.6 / 3.41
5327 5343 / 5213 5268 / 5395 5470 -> 1.5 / 3.14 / 3.85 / 3.49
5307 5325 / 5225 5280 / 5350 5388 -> 1.3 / 2.97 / 3.21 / 3.1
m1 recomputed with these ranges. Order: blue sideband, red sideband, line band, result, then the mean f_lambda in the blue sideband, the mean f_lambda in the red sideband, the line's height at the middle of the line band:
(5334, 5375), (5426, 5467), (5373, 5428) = -3.9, 3.18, 3.72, 3.45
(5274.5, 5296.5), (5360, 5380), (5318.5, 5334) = -1.3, 2.39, 3.2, 2.78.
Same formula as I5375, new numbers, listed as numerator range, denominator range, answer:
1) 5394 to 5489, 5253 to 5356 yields 1.32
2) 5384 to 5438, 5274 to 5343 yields 1.37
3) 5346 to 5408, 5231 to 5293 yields 1.18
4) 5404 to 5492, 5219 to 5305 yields 1.30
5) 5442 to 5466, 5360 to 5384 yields 1.11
